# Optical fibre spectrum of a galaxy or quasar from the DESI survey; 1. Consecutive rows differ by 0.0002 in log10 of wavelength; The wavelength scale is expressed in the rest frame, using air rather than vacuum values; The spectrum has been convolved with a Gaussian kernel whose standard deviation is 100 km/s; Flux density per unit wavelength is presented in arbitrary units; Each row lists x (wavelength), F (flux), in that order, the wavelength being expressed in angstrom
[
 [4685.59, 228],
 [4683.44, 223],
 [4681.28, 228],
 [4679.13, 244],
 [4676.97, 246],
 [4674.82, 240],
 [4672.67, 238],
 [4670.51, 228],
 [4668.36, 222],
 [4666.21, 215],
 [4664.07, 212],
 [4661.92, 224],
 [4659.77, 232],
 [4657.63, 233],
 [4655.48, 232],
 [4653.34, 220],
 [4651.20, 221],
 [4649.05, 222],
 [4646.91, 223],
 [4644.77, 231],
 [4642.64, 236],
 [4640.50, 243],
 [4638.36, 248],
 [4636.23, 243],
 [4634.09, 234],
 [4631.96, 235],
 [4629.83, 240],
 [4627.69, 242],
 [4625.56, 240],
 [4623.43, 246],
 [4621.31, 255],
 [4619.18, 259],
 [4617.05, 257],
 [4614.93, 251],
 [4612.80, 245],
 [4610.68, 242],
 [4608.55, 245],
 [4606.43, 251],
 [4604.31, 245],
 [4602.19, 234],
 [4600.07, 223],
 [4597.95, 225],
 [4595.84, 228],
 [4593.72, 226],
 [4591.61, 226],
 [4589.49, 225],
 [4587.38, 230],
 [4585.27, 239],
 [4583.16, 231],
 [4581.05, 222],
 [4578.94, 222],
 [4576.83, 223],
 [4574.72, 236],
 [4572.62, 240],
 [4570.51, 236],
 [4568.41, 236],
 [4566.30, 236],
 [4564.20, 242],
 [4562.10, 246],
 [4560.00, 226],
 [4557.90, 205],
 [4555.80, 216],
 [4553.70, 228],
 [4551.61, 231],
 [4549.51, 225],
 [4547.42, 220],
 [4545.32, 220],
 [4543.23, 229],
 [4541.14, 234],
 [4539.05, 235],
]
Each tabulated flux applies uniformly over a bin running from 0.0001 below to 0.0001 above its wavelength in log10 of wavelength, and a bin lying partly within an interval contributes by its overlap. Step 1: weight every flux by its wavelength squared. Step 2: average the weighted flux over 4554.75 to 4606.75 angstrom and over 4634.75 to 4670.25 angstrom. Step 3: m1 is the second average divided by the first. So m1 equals 1.02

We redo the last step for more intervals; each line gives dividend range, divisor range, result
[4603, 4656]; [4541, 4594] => 1.08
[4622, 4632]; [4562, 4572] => 1.04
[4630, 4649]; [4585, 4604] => 1.05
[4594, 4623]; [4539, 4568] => 1.09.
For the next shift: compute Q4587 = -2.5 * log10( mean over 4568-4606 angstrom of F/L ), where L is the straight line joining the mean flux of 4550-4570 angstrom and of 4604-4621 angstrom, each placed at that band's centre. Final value 0.04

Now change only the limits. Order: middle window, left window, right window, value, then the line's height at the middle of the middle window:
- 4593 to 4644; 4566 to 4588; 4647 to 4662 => -0.06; 229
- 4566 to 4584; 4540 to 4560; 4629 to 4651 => -0.02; 227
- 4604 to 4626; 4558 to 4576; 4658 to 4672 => -0.09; 229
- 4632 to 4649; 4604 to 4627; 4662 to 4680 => 0.02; 240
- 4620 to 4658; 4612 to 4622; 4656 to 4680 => 0.03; 243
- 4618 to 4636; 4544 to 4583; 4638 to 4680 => -0.07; 230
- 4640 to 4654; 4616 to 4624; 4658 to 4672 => 0.04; 236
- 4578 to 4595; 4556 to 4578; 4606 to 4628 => 0.05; 238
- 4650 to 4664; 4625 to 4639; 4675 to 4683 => 0.06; 239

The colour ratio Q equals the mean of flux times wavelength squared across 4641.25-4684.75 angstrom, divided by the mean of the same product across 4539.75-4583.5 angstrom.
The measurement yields 1.0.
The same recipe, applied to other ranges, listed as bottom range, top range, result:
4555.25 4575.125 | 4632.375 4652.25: 1.04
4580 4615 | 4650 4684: 1.01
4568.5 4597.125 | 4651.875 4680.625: 1.04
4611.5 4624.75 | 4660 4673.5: 0.91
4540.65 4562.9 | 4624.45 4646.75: 1.10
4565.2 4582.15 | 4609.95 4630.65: 1.09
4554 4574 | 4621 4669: 1.04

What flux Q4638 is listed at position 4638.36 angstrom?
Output 248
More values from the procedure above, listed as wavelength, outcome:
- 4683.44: 223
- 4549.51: 225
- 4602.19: 234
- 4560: 226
